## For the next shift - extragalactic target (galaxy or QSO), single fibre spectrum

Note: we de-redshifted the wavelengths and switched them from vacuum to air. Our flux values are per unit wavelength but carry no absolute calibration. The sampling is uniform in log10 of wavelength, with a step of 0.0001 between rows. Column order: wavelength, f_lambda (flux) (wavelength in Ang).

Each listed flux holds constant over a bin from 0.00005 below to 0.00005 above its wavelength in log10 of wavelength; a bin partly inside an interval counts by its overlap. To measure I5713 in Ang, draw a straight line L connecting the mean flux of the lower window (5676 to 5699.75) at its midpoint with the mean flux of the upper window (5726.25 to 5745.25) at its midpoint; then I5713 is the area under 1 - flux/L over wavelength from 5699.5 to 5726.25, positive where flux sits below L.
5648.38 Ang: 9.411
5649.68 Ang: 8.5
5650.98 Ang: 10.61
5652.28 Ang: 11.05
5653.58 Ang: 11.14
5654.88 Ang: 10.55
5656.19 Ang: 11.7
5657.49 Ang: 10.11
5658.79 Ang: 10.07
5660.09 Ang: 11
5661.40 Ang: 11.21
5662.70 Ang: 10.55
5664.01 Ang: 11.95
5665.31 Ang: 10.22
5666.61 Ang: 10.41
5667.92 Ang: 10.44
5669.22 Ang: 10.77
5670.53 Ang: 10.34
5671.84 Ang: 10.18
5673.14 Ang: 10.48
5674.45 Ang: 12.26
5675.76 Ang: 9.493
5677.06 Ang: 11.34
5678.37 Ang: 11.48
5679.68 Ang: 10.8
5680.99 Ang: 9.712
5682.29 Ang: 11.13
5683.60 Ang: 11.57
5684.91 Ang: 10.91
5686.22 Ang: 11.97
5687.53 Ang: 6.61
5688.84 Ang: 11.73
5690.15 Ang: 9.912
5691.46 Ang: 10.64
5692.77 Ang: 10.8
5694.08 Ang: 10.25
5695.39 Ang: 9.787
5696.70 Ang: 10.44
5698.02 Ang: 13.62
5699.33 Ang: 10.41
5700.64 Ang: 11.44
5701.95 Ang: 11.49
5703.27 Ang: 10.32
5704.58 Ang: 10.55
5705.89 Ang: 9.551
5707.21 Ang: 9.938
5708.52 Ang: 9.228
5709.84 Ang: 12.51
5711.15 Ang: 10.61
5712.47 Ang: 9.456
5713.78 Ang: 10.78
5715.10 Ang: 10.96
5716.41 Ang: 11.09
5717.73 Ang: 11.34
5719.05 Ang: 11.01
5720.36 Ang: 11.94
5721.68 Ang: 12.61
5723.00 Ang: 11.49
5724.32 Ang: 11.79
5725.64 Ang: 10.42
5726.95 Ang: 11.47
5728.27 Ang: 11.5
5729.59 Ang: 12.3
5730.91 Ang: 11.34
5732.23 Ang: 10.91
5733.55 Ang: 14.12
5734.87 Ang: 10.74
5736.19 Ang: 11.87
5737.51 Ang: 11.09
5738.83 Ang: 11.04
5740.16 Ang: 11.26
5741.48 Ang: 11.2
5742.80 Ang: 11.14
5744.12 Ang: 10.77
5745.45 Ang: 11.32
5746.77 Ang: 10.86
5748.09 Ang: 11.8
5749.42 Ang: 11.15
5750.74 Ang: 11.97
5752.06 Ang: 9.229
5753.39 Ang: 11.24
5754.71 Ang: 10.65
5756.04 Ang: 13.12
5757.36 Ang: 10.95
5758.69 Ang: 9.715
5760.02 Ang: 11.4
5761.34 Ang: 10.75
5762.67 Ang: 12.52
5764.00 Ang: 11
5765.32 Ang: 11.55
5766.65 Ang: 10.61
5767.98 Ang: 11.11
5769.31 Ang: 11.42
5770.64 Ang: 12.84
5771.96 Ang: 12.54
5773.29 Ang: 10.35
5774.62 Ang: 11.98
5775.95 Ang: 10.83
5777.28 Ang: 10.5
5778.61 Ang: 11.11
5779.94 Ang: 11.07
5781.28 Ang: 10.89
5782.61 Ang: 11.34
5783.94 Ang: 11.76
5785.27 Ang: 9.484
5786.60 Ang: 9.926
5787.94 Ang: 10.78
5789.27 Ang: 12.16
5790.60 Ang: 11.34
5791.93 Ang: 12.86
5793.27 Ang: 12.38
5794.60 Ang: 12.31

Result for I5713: 0.5 Ang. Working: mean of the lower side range 10.7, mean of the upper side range 11.5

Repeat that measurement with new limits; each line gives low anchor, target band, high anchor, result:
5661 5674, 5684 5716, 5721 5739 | 1.7 Ang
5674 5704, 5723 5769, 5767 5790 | -1.1 Ang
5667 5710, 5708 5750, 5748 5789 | -1.5 Ang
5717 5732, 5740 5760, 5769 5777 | 0.8 Ang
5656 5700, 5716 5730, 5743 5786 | -0.7 Ang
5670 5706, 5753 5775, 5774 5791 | -0.9 Ang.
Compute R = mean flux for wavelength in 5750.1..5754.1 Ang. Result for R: 10.8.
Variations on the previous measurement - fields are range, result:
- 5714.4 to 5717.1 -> 11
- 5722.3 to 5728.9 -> 11.3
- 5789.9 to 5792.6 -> 12.1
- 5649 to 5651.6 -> 9.55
